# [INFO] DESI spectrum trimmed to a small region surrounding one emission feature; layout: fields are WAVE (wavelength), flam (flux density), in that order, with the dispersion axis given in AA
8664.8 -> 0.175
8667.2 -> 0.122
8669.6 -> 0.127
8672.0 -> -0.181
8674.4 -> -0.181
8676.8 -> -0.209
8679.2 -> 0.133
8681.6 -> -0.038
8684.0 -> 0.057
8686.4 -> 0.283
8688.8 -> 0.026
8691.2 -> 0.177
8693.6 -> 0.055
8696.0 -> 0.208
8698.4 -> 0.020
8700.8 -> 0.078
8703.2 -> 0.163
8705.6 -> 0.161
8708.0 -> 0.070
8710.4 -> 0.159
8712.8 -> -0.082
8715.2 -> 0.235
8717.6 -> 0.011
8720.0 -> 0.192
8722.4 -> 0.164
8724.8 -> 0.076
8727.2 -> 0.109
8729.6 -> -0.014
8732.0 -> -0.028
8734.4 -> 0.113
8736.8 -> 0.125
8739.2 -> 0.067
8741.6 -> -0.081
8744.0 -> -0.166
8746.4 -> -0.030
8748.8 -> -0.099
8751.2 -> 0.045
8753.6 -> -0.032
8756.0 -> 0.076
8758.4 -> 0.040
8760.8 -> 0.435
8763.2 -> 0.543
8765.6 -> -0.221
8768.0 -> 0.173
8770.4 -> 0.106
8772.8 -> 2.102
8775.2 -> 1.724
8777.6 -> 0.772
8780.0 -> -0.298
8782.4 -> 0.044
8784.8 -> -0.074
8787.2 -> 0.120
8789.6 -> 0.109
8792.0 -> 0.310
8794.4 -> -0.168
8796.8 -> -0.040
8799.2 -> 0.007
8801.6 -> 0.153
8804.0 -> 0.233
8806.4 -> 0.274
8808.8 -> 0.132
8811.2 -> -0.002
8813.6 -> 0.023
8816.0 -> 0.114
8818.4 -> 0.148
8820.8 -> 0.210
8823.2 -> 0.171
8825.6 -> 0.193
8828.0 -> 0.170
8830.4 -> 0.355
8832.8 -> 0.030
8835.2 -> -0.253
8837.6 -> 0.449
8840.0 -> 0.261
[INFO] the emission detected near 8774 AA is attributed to Hbeta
